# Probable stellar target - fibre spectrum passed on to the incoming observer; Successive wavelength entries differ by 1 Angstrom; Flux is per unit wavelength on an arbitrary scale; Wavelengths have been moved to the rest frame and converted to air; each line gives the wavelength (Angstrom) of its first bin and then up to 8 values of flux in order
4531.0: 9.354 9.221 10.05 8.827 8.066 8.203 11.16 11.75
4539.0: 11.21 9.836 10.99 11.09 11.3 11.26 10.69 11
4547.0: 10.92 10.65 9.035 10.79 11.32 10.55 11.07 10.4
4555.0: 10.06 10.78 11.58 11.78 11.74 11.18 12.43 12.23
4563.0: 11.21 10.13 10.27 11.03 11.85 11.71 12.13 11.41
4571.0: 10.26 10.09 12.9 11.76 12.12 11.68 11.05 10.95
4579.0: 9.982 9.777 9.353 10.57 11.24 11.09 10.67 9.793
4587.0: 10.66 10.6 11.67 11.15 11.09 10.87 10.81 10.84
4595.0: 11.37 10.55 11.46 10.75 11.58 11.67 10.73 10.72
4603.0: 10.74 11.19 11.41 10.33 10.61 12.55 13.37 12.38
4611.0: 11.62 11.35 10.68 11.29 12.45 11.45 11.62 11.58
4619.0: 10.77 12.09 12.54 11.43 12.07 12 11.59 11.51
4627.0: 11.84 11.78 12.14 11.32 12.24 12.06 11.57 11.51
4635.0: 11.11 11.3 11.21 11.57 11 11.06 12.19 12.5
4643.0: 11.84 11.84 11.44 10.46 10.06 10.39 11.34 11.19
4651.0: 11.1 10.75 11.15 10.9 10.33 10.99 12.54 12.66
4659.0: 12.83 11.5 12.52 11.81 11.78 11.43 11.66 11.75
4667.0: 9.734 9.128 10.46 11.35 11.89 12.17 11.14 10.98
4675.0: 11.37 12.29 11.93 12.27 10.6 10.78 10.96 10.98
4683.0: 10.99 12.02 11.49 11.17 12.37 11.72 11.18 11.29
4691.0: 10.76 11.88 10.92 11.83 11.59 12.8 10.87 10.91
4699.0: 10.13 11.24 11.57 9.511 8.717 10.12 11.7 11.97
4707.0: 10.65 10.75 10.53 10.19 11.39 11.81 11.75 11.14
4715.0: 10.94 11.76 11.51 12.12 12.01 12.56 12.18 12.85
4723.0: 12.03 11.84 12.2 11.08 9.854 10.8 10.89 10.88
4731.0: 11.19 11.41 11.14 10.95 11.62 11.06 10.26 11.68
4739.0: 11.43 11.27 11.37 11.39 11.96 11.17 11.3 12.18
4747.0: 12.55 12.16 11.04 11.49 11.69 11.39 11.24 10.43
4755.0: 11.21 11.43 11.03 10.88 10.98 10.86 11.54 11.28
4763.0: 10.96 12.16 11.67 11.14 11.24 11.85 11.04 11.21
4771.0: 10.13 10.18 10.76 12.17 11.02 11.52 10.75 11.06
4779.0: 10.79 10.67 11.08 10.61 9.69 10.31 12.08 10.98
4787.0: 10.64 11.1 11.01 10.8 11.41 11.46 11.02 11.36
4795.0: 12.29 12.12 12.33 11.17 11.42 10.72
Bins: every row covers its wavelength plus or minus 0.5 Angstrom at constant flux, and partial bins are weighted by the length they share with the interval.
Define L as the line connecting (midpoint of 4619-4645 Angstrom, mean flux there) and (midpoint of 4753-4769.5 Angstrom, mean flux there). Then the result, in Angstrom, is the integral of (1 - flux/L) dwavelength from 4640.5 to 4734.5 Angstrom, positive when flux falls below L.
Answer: 1.5 Angstrom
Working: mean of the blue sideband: 11.7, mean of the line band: 11.3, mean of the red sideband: 11.2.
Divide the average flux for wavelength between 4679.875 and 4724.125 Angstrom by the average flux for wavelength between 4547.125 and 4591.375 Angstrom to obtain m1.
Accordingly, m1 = 1.0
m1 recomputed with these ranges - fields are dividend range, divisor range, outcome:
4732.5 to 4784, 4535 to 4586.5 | 1.03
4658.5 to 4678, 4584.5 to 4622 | 1.02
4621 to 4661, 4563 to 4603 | 1.05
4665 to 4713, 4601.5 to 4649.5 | 0.97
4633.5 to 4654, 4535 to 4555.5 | 1.06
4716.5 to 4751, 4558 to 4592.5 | 1.04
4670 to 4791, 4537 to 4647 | 1.00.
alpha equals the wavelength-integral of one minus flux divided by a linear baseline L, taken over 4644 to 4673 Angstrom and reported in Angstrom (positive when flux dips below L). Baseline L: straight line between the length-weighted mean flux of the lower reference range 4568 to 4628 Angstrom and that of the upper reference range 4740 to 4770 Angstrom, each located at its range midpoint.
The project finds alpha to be 0.1 Angstrom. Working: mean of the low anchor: 11.3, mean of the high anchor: 11.4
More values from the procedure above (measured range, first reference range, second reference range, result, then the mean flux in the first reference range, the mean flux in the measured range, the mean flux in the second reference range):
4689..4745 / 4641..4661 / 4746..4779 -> 0.29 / 11.4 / 11.3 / 11.3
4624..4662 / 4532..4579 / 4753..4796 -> -1.82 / 10.9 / 11.5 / 11.1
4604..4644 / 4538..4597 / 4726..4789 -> -2.26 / 11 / 11.7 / 11.2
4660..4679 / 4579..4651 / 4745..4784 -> -0.26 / 11.3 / 11.4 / 11.2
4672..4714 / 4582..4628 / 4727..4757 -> 0.37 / 11.3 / 11.2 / 11.3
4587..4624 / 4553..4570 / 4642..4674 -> -0.25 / 11.3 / 11.4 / 11.3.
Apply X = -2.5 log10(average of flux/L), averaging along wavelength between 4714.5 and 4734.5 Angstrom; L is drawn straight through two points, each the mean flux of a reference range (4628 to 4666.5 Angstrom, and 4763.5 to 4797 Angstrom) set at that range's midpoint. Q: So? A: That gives -0.020 mag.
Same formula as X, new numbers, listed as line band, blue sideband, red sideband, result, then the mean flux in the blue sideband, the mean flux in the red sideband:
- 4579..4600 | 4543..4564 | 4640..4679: 0.03 mag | 11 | 11.4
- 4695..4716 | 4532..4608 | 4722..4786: 0.02 mag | 10.9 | 11.2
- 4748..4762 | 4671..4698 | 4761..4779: 0.00 mag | 11.5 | 11.2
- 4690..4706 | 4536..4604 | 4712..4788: 0.02 mag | 11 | 11.3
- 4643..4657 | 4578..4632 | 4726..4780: 0.02 mag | 11.3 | 11.2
